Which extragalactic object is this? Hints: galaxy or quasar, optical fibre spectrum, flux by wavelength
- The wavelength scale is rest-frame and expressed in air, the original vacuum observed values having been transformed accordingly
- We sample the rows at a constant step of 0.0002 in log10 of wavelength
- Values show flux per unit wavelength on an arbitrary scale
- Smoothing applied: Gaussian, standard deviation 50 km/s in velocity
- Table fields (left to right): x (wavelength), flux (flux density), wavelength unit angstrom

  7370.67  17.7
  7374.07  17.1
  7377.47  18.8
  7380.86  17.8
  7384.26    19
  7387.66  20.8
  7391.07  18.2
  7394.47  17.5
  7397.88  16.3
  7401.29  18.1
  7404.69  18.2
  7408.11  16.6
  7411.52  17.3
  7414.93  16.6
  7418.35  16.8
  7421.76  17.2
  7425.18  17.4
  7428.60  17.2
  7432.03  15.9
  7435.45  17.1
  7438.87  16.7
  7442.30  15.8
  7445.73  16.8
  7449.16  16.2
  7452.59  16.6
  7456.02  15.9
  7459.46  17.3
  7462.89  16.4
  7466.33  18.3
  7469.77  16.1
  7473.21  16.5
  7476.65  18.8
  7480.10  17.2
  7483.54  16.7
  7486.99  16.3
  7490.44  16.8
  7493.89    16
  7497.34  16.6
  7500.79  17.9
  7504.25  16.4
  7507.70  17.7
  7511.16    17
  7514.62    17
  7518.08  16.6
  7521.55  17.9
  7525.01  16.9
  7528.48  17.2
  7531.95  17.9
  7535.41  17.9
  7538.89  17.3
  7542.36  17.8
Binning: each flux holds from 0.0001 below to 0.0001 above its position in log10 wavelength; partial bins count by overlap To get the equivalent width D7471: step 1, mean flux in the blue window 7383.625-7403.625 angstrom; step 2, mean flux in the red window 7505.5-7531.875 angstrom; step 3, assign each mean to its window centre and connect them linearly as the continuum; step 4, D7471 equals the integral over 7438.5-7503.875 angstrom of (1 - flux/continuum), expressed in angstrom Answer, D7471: 3.1 angstrom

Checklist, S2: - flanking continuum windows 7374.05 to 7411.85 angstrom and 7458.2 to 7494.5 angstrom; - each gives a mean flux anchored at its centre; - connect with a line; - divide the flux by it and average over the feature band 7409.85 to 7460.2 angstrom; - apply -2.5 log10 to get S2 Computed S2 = 0.050 mag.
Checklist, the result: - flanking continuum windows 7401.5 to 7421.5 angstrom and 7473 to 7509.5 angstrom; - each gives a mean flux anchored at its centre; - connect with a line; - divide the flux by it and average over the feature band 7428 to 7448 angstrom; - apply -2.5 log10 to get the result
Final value 0.04 mag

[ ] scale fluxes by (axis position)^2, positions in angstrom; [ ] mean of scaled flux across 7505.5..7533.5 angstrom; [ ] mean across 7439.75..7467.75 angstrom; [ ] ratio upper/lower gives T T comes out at 1.05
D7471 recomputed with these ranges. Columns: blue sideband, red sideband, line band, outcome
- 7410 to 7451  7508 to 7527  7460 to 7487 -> -0.26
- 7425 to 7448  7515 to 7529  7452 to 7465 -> 0.13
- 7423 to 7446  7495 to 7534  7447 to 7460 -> 0.29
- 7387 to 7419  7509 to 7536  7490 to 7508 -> 0.51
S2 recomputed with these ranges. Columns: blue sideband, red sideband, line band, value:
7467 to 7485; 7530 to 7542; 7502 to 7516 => 0.02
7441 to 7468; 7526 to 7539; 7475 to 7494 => 0.00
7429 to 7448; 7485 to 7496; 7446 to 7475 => -0.02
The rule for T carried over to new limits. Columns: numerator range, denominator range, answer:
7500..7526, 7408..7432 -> 1.04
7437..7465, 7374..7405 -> 0.92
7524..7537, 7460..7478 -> 1.03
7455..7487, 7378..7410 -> 0.96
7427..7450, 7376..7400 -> 0.91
